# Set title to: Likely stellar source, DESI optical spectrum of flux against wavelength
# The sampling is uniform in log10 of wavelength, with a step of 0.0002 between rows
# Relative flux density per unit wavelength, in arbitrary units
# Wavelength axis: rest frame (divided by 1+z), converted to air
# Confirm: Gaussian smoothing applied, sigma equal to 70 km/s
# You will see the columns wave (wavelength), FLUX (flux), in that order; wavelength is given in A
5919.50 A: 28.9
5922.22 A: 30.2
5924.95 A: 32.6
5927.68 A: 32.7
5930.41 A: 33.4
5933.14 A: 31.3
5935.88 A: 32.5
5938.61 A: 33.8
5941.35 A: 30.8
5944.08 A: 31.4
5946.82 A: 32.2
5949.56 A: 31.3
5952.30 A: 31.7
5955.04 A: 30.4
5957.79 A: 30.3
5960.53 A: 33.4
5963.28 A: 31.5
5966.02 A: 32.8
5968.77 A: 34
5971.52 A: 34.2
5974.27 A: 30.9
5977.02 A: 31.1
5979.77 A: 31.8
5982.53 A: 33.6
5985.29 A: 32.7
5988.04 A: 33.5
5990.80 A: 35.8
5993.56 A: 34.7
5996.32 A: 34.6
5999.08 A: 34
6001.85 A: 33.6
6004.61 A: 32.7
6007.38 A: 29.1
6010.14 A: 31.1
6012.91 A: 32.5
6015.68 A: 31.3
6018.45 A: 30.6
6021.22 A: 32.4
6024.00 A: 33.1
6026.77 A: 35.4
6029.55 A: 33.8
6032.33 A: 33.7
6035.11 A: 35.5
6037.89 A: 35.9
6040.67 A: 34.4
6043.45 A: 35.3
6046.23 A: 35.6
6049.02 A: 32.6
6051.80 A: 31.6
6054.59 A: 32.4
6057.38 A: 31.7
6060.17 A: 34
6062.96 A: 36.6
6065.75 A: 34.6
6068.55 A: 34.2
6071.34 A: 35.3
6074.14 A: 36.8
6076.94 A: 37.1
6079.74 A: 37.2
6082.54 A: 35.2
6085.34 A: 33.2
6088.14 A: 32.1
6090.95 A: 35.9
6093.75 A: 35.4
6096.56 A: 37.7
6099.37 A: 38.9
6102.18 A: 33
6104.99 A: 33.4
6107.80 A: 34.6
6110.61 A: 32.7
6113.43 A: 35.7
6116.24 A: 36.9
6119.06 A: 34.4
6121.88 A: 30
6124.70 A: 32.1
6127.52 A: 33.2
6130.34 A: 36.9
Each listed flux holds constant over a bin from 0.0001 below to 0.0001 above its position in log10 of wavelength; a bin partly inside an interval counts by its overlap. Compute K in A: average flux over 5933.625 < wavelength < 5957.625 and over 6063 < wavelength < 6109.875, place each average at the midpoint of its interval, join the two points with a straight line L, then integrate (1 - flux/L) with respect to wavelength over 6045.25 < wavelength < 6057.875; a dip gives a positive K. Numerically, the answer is 0.6 A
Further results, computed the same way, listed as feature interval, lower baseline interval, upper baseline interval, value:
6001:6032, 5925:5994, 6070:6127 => 1.0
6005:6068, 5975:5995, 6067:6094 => 1.8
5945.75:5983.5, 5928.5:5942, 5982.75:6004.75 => 1.3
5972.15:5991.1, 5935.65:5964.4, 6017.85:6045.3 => 0.0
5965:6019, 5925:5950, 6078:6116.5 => 0.7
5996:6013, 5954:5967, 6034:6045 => 0.7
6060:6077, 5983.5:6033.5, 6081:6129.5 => -0.8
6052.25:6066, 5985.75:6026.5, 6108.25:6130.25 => -0.1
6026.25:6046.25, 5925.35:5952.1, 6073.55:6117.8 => -0.4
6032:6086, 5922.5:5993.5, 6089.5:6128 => -1.3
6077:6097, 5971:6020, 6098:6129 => -0.9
